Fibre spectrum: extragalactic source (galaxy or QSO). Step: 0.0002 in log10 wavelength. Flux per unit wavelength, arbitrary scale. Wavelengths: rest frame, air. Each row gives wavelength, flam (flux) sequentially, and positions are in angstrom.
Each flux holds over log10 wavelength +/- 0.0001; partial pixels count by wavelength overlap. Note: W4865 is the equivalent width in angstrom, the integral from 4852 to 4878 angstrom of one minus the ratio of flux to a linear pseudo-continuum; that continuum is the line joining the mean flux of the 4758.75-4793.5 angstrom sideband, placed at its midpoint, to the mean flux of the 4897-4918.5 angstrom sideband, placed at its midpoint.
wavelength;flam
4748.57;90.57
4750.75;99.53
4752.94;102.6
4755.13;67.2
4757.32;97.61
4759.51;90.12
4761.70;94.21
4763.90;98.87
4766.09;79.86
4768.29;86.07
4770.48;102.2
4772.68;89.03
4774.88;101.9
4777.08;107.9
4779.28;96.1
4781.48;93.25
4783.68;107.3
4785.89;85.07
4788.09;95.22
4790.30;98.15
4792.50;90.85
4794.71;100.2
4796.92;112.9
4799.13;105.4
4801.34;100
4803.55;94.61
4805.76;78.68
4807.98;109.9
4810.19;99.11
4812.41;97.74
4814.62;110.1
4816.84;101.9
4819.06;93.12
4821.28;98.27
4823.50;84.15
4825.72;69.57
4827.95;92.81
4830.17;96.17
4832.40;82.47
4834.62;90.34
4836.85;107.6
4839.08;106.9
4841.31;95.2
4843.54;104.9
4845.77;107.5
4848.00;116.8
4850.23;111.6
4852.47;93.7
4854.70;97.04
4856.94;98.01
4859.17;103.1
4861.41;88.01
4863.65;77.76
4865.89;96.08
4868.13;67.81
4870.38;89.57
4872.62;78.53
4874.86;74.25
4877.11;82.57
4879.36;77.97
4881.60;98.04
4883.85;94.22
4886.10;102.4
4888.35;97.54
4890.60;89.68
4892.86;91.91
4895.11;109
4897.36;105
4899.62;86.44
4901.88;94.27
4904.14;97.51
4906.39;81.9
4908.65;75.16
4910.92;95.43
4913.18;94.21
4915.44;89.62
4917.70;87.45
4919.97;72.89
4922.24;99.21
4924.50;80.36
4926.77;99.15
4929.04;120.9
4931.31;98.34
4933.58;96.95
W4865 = 1.32 angstrom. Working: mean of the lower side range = 94.8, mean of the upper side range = 90.2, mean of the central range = 87.1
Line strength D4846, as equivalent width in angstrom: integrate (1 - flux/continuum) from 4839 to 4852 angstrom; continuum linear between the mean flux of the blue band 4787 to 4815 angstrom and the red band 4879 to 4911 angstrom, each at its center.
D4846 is -1.4 angstrom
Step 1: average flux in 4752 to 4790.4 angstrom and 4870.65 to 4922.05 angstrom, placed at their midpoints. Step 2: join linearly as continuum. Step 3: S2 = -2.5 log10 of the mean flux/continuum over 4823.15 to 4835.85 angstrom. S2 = 0.07 mag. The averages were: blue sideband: 93.9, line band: 86.2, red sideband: 90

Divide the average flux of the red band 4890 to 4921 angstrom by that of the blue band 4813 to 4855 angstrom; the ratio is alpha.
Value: 0.93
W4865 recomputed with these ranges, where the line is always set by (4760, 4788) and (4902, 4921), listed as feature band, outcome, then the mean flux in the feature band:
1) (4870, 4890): 0.15 angstrom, 88.4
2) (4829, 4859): -3.18 angstrom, 101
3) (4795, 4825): -1.79 angstrom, 98.6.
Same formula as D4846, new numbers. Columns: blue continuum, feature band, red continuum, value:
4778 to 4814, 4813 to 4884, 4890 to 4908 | 2.0 angstrom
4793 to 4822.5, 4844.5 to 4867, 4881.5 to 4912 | -0.5 angstrom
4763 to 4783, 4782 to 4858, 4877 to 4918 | -3.1 angstrom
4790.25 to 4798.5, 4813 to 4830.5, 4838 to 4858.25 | 1.6 angstrom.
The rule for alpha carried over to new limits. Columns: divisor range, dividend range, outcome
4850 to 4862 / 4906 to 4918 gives 0.89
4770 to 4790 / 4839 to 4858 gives 1.06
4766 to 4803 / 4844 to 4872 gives 0.98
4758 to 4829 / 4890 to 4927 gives 0.95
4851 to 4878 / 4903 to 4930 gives 1.04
